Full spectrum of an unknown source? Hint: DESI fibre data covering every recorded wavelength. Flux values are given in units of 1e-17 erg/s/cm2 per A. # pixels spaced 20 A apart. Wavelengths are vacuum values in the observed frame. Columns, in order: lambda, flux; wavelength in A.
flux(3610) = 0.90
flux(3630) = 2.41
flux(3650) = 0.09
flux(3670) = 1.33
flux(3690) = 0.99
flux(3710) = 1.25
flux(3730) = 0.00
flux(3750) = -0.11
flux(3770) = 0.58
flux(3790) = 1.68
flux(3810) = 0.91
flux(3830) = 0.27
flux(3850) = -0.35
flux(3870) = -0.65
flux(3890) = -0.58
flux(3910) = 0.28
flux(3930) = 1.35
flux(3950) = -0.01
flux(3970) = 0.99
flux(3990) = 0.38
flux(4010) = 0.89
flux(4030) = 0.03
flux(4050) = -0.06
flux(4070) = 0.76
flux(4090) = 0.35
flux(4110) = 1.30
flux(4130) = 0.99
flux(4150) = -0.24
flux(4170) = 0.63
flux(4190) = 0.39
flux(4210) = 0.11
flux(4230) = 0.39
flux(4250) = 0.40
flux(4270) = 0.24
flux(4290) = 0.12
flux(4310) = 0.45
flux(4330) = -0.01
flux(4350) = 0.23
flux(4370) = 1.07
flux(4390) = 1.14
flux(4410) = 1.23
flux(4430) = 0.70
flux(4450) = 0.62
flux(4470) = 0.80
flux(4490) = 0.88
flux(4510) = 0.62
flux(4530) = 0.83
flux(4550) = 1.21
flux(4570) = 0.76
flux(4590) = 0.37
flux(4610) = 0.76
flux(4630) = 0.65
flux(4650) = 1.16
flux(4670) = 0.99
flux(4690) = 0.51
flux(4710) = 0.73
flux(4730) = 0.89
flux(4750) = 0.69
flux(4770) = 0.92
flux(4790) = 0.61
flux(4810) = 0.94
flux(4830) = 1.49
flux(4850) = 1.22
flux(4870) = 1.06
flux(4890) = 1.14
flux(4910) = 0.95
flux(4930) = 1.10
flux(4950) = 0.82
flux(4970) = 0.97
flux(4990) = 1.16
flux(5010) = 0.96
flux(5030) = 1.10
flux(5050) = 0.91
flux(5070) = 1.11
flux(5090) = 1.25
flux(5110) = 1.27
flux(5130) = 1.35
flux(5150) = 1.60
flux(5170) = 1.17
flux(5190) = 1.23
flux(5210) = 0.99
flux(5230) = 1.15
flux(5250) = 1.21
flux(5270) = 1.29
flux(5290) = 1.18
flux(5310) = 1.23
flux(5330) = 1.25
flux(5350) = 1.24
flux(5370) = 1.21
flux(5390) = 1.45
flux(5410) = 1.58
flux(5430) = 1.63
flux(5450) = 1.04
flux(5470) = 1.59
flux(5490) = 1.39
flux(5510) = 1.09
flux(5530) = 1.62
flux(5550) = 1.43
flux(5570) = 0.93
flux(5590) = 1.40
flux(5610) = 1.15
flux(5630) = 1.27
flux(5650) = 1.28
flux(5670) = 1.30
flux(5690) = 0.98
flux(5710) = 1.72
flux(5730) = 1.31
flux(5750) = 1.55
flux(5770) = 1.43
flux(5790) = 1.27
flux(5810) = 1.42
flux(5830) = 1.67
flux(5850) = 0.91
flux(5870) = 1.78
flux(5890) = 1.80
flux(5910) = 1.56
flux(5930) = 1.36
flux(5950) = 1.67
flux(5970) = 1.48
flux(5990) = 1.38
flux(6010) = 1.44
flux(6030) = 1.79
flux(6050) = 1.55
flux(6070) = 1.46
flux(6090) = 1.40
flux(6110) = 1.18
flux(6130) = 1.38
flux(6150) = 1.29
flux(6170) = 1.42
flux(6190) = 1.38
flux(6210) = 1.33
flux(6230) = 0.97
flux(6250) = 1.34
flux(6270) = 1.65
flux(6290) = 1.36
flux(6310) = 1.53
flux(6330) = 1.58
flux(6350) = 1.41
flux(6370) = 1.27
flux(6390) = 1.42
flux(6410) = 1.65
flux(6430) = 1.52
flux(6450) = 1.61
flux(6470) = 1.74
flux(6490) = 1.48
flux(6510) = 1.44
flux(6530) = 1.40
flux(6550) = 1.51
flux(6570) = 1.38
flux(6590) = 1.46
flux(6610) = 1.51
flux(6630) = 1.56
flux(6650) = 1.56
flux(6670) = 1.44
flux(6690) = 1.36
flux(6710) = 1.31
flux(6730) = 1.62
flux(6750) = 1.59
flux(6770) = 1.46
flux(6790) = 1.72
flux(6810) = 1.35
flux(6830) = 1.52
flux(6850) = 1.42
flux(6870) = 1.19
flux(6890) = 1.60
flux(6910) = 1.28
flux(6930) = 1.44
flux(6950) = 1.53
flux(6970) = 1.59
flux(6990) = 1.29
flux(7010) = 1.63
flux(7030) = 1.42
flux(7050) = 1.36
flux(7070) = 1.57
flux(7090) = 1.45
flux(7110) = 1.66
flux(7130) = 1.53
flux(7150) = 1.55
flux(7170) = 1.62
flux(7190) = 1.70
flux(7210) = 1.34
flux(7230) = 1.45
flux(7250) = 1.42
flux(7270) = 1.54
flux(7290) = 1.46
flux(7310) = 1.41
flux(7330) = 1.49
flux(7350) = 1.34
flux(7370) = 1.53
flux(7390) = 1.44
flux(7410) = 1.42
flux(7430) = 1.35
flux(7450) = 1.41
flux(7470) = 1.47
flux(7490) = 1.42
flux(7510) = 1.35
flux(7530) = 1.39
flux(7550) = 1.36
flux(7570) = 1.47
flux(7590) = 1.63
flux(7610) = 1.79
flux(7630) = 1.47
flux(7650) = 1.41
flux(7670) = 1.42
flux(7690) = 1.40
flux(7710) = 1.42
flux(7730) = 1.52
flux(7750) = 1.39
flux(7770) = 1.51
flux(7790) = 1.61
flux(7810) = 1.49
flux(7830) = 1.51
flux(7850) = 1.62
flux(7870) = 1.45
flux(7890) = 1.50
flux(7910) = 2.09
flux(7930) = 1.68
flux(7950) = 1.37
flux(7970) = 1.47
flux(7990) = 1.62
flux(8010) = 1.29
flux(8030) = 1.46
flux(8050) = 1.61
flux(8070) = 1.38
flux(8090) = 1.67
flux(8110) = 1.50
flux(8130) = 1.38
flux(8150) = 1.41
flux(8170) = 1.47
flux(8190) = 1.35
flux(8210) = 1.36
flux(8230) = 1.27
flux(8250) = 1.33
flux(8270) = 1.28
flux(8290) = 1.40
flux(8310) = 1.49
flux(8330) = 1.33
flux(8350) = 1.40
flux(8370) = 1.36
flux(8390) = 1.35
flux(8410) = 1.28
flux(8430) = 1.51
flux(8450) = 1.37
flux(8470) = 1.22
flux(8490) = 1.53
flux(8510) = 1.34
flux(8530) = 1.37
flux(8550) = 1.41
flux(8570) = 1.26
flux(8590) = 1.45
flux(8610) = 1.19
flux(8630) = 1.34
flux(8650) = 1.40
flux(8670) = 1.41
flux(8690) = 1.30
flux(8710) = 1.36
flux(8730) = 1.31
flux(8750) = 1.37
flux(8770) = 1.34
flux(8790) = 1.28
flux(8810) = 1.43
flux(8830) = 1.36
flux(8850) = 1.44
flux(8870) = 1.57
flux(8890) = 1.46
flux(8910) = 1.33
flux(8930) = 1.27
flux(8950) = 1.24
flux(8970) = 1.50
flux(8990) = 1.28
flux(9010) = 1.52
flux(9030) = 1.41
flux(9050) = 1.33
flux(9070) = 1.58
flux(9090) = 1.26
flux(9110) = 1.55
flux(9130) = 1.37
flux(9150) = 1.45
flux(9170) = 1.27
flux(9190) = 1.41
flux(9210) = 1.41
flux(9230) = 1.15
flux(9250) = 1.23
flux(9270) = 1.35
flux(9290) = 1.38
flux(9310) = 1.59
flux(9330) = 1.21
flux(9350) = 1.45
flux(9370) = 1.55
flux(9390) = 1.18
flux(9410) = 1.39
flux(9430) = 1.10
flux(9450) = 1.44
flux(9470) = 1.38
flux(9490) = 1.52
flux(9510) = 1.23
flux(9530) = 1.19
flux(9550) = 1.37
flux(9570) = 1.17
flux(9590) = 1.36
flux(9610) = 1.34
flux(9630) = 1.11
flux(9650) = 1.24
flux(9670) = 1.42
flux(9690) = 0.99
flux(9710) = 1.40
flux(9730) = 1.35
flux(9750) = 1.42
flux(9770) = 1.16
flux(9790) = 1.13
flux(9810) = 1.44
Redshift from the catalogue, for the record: 0.204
